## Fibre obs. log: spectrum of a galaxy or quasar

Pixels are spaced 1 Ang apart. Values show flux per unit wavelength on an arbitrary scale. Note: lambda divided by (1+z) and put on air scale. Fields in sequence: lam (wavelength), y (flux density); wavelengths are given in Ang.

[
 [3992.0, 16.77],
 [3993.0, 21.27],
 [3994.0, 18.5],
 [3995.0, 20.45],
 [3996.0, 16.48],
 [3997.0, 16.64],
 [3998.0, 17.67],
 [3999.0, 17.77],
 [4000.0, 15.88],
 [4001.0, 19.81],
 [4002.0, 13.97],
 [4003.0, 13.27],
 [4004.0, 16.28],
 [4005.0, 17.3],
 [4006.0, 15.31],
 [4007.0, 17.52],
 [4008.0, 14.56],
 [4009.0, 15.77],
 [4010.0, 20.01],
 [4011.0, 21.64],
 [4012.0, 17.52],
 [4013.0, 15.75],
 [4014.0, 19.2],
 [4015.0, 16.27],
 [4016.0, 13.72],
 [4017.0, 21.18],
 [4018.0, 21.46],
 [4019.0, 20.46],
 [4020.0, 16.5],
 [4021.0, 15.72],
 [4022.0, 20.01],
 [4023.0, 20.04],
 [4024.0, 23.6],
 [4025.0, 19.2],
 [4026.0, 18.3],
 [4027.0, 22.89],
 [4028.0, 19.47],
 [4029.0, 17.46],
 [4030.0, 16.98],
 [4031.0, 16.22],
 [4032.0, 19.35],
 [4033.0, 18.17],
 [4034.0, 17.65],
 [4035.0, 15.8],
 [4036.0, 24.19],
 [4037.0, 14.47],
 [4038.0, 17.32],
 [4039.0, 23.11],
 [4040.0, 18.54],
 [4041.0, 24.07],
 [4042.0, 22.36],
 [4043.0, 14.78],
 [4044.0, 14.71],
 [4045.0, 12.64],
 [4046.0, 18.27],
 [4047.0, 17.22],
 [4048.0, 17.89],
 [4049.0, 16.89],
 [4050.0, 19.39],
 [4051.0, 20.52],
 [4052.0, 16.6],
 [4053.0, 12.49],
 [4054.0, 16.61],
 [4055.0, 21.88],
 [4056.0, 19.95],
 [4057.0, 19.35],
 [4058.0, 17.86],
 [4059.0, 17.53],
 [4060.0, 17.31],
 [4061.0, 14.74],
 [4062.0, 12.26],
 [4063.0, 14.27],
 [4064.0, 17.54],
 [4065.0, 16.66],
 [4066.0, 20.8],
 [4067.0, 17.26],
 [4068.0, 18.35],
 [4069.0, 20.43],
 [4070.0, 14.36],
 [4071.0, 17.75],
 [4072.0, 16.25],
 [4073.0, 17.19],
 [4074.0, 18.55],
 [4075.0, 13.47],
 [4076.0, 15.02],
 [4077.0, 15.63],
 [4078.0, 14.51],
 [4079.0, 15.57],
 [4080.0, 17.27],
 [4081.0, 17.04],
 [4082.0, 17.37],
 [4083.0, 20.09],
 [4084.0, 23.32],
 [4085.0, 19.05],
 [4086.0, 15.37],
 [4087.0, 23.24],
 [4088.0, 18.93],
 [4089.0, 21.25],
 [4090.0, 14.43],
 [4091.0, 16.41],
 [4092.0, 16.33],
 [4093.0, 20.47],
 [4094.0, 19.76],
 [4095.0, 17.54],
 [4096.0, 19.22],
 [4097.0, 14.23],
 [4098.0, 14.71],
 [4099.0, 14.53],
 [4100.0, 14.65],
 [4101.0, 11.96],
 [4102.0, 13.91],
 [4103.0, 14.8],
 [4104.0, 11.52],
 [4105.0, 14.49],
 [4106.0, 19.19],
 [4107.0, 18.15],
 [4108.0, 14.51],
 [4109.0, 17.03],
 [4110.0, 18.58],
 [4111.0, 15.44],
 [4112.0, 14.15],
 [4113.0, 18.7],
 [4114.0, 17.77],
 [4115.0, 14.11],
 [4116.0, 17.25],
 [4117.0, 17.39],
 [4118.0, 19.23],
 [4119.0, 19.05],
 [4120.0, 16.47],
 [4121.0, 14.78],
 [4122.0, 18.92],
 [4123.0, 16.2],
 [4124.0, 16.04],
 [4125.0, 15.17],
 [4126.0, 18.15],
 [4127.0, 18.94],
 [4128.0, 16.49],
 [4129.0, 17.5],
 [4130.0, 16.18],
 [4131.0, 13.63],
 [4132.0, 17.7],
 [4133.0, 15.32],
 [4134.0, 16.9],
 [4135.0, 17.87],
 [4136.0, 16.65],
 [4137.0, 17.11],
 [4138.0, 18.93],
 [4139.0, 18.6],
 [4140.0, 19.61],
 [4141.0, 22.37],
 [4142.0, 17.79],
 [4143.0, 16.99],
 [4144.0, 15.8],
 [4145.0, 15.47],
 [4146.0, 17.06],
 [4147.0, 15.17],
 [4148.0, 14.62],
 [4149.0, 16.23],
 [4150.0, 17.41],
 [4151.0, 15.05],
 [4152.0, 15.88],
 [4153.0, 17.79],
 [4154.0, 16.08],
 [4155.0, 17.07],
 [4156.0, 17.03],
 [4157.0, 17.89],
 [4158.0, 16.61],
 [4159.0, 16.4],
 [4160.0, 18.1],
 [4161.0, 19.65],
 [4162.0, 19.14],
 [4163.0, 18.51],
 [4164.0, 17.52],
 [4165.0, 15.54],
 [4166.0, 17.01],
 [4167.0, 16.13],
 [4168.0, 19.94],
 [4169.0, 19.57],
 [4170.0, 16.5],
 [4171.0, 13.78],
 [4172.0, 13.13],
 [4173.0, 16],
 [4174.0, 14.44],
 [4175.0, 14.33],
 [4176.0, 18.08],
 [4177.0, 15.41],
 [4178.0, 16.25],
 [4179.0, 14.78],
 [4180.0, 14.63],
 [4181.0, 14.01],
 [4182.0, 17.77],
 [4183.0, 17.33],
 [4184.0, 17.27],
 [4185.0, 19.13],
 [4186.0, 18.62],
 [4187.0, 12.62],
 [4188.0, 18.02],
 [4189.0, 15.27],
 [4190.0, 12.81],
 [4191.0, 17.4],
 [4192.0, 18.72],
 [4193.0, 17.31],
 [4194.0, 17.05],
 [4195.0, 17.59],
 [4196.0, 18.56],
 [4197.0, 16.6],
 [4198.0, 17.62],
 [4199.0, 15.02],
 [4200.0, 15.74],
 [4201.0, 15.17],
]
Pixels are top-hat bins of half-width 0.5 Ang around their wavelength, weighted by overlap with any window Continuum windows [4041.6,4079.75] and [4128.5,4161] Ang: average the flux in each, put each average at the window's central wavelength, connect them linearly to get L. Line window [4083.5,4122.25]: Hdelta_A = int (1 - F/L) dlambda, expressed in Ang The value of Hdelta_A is 0.1 Ang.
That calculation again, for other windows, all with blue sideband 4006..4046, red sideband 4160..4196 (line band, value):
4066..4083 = 0.94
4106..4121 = 0.35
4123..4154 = 0.33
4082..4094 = -0.86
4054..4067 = 0.38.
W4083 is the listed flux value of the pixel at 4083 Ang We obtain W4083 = 20.09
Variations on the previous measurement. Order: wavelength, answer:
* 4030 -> 16.98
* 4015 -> 16.27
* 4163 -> 18.51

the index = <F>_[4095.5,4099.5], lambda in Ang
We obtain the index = 15.7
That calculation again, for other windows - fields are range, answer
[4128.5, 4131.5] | 15.8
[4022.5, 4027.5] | 20.8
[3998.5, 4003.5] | 16.1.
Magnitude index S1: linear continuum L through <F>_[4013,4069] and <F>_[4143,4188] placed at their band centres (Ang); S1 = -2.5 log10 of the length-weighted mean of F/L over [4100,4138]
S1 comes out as 0.05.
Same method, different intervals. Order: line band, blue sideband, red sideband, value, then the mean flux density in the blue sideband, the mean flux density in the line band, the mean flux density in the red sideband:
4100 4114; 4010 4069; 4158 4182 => 0.11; 18.2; 15.6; 16.5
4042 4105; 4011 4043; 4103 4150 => 0.06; 18.9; 17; 16.8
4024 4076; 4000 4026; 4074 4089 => 0.00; 17.8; 17.8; 17.7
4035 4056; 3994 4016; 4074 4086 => -0.07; 17.1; 18.2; 17.1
